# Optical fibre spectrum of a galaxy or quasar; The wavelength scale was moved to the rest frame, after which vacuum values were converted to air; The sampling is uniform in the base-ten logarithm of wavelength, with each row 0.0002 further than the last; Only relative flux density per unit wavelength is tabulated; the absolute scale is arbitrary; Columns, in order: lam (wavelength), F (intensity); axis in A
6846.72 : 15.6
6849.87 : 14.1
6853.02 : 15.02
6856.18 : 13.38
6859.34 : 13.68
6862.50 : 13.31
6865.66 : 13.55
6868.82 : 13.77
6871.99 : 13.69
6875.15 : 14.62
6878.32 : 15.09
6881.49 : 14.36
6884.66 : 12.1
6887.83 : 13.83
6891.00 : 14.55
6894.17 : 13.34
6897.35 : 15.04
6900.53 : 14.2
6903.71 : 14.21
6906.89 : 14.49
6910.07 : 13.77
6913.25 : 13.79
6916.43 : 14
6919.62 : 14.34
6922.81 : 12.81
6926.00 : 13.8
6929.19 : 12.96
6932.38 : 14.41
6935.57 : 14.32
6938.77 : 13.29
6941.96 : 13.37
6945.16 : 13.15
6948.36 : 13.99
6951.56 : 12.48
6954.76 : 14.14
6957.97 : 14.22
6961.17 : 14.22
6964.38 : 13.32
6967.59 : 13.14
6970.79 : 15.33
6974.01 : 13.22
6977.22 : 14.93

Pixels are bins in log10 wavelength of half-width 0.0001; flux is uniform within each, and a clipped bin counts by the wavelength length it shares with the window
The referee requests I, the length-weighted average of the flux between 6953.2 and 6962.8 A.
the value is 14.2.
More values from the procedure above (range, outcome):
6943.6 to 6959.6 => 13.6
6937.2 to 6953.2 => 13.3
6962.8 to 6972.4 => 13.9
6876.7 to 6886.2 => 13.9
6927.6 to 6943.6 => 13.7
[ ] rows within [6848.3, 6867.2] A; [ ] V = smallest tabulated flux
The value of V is 13.31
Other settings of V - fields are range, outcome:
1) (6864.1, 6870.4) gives 13.55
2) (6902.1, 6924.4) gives 12.81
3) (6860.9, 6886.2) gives 12.1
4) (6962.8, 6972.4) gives 13.14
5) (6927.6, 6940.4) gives 12.96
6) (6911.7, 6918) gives 13.79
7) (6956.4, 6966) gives 13.32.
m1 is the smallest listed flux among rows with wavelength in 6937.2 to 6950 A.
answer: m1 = 13.15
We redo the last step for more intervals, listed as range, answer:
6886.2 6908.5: 13.34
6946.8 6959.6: 12.48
